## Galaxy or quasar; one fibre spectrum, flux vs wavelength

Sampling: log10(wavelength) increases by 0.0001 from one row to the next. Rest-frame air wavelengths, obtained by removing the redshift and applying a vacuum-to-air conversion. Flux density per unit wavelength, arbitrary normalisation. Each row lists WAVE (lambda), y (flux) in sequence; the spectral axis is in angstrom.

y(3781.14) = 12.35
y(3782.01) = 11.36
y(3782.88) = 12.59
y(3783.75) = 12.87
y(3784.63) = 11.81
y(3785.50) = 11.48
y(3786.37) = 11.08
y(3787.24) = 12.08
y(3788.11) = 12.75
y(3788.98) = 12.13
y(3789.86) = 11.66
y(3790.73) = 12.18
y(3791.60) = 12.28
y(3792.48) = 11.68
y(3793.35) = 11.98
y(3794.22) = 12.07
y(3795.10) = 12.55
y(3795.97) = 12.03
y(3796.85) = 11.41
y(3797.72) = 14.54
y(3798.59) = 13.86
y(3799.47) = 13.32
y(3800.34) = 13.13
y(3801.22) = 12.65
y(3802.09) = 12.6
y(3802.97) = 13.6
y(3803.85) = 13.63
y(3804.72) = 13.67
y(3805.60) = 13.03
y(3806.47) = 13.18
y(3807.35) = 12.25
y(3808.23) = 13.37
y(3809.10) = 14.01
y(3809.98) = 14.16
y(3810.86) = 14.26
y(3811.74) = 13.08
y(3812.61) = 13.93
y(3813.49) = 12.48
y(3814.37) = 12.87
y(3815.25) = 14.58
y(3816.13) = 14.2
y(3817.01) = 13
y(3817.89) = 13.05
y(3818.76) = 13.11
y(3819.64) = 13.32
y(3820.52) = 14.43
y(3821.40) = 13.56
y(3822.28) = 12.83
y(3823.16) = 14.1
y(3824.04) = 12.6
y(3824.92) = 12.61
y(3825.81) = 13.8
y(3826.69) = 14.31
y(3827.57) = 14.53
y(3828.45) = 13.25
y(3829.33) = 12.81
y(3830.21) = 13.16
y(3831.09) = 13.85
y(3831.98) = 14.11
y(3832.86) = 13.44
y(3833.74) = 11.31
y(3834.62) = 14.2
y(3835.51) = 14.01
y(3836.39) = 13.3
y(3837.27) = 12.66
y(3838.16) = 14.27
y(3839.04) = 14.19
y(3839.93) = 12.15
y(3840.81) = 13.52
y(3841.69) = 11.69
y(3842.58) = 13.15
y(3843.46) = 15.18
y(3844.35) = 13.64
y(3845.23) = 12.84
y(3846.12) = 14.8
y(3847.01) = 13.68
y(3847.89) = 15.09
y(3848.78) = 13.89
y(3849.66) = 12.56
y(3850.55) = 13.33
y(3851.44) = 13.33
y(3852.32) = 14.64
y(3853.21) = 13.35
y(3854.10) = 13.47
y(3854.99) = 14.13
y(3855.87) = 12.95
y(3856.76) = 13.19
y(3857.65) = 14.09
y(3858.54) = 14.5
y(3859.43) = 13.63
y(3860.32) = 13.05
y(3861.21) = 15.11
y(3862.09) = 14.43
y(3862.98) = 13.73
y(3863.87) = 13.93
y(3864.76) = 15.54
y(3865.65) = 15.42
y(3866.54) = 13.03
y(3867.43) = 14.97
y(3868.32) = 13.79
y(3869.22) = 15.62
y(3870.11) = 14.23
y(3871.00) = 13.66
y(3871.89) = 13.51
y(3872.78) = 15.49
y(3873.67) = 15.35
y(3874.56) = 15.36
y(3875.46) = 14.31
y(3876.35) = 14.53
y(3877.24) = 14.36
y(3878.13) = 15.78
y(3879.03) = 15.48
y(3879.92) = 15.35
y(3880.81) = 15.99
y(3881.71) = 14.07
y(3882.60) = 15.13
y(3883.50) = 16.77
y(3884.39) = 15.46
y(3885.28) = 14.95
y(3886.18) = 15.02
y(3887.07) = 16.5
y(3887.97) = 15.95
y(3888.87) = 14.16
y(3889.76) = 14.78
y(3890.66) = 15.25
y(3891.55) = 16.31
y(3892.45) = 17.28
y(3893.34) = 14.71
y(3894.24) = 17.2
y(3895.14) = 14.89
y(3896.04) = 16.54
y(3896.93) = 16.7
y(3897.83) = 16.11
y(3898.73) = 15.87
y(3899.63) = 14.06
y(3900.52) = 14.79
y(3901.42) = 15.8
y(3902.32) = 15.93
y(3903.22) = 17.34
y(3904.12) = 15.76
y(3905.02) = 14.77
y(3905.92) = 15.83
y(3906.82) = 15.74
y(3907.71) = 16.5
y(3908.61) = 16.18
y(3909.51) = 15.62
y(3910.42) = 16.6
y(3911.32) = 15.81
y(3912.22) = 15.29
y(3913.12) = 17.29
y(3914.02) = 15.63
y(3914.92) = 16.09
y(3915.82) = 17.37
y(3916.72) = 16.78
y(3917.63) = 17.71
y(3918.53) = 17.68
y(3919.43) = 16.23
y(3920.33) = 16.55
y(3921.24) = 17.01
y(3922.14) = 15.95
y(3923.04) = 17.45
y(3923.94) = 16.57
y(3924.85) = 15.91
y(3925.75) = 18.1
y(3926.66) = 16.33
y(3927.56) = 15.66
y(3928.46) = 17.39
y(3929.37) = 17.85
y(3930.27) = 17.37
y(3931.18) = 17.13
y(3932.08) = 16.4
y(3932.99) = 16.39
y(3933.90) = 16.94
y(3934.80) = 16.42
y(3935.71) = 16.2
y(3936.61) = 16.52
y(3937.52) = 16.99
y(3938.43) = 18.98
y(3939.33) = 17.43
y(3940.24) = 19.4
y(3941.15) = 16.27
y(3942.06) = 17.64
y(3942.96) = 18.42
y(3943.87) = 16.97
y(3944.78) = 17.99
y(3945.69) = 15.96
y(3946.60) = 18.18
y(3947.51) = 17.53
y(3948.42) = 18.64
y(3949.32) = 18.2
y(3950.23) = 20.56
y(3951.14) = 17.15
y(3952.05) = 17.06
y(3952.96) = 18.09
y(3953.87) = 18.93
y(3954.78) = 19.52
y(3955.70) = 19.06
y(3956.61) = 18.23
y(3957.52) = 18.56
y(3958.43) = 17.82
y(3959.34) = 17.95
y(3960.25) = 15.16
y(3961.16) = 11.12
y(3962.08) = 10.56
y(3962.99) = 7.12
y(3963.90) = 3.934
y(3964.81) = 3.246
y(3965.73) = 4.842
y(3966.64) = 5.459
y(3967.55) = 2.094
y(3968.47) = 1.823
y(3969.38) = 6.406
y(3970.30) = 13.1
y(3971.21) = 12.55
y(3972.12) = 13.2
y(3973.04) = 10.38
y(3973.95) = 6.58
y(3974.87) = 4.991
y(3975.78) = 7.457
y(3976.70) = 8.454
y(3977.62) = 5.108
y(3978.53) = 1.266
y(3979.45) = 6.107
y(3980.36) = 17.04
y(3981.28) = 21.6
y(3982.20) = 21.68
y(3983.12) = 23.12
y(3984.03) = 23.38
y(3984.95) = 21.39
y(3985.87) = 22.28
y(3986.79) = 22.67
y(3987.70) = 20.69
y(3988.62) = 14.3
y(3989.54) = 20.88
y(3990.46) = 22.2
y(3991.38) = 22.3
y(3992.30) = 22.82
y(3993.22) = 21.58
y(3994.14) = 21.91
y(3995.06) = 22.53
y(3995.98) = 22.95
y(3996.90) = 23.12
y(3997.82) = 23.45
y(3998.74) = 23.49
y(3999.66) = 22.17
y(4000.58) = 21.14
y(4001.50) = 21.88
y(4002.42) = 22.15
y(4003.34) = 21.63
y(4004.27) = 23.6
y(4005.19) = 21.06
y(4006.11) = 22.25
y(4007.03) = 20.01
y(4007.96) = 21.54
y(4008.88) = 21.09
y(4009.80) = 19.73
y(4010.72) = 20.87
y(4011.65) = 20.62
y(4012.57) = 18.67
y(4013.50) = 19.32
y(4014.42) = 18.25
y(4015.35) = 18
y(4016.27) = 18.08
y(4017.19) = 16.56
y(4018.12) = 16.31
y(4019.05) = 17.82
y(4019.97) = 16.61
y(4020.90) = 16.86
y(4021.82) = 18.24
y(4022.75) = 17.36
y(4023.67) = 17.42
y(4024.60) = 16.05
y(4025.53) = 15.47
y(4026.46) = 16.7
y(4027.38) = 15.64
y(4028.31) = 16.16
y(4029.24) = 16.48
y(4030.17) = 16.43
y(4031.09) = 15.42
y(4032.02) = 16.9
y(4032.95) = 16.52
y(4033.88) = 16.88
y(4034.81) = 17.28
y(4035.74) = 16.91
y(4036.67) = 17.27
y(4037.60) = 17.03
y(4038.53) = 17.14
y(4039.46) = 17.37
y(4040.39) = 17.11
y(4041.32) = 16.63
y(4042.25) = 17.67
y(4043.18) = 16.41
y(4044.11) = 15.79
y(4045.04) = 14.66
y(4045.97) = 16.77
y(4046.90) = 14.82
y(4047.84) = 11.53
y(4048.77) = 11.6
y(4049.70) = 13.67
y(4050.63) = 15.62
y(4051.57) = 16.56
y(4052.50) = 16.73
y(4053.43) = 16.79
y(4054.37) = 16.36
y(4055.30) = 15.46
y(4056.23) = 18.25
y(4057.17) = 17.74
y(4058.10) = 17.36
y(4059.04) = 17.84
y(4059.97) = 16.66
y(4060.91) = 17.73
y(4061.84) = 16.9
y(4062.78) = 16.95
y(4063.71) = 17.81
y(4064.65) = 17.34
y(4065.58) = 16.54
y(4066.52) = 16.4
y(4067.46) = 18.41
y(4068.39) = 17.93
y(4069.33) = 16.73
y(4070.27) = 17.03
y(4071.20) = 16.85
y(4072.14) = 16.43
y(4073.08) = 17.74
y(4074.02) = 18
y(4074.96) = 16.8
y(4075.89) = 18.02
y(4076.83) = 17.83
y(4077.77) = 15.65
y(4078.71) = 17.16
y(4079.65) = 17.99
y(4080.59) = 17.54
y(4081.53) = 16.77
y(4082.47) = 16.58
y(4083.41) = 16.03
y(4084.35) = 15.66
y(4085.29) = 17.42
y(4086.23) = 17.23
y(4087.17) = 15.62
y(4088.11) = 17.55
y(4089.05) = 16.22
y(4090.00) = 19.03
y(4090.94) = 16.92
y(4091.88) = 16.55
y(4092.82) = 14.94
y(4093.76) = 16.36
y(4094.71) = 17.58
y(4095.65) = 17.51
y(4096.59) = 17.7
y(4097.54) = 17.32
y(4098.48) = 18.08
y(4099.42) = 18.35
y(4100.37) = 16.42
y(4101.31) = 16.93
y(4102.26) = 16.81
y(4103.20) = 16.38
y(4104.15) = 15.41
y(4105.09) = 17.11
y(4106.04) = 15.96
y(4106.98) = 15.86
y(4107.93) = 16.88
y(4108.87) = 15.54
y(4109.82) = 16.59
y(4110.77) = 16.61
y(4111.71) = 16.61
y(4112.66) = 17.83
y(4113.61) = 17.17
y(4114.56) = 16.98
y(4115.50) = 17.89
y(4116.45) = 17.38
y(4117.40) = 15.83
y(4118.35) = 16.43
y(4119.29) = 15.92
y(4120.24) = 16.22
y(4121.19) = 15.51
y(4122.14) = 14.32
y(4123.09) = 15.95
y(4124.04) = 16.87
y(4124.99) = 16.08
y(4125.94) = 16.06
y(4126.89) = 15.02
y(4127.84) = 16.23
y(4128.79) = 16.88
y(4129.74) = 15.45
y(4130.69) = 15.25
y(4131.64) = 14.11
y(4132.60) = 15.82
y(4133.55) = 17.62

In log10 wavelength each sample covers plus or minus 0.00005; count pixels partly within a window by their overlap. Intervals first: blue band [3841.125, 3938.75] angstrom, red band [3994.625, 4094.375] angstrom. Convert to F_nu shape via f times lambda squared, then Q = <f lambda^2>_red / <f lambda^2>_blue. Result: 1.2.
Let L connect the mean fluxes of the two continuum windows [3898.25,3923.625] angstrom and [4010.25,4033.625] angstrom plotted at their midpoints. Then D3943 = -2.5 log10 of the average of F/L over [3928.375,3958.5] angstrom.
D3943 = -0.075 mag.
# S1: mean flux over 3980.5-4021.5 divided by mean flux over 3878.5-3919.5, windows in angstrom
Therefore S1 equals 1.31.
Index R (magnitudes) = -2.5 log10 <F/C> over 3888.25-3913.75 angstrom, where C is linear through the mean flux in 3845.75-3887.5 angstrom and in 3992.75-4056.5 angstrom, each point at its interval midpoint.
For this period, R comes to -0.038 mag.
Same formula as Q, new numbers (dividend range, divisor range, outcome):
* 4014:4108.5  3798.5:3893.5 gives 1.33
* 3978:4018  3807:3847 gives 1.64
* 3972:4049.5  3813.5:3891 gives 1.36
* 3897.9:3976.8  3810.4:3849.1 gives 1.17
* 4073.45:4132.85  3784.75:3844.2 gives 1.46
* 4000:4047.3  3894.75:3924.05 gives 1.18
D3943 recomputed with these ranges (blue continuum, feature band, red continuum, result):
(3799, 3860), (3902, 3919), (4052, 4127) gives -0.13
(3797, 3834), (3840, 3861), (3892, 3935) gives 0.06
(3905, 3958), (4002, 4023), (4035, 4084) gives -0.15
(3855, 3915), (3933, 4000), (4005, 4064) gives 0.03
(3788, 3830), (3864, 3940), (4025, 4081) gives -0.10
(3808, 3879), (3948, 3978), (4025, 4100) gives 0.27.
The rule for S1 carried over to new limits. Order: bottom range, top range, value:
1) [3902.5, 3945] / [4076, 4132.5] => 0.99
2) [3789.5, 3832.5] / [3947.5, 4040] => 1.26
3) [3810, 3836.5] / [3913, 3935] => 1.25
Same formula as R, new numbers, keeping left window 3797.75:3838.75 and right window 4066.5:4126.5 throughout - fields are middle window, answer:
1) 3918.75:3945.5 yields -0.15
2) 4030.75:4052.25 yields 0.01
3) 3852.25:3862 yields 0.01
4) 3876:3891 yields -0.08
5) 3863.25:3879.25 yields -0.04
